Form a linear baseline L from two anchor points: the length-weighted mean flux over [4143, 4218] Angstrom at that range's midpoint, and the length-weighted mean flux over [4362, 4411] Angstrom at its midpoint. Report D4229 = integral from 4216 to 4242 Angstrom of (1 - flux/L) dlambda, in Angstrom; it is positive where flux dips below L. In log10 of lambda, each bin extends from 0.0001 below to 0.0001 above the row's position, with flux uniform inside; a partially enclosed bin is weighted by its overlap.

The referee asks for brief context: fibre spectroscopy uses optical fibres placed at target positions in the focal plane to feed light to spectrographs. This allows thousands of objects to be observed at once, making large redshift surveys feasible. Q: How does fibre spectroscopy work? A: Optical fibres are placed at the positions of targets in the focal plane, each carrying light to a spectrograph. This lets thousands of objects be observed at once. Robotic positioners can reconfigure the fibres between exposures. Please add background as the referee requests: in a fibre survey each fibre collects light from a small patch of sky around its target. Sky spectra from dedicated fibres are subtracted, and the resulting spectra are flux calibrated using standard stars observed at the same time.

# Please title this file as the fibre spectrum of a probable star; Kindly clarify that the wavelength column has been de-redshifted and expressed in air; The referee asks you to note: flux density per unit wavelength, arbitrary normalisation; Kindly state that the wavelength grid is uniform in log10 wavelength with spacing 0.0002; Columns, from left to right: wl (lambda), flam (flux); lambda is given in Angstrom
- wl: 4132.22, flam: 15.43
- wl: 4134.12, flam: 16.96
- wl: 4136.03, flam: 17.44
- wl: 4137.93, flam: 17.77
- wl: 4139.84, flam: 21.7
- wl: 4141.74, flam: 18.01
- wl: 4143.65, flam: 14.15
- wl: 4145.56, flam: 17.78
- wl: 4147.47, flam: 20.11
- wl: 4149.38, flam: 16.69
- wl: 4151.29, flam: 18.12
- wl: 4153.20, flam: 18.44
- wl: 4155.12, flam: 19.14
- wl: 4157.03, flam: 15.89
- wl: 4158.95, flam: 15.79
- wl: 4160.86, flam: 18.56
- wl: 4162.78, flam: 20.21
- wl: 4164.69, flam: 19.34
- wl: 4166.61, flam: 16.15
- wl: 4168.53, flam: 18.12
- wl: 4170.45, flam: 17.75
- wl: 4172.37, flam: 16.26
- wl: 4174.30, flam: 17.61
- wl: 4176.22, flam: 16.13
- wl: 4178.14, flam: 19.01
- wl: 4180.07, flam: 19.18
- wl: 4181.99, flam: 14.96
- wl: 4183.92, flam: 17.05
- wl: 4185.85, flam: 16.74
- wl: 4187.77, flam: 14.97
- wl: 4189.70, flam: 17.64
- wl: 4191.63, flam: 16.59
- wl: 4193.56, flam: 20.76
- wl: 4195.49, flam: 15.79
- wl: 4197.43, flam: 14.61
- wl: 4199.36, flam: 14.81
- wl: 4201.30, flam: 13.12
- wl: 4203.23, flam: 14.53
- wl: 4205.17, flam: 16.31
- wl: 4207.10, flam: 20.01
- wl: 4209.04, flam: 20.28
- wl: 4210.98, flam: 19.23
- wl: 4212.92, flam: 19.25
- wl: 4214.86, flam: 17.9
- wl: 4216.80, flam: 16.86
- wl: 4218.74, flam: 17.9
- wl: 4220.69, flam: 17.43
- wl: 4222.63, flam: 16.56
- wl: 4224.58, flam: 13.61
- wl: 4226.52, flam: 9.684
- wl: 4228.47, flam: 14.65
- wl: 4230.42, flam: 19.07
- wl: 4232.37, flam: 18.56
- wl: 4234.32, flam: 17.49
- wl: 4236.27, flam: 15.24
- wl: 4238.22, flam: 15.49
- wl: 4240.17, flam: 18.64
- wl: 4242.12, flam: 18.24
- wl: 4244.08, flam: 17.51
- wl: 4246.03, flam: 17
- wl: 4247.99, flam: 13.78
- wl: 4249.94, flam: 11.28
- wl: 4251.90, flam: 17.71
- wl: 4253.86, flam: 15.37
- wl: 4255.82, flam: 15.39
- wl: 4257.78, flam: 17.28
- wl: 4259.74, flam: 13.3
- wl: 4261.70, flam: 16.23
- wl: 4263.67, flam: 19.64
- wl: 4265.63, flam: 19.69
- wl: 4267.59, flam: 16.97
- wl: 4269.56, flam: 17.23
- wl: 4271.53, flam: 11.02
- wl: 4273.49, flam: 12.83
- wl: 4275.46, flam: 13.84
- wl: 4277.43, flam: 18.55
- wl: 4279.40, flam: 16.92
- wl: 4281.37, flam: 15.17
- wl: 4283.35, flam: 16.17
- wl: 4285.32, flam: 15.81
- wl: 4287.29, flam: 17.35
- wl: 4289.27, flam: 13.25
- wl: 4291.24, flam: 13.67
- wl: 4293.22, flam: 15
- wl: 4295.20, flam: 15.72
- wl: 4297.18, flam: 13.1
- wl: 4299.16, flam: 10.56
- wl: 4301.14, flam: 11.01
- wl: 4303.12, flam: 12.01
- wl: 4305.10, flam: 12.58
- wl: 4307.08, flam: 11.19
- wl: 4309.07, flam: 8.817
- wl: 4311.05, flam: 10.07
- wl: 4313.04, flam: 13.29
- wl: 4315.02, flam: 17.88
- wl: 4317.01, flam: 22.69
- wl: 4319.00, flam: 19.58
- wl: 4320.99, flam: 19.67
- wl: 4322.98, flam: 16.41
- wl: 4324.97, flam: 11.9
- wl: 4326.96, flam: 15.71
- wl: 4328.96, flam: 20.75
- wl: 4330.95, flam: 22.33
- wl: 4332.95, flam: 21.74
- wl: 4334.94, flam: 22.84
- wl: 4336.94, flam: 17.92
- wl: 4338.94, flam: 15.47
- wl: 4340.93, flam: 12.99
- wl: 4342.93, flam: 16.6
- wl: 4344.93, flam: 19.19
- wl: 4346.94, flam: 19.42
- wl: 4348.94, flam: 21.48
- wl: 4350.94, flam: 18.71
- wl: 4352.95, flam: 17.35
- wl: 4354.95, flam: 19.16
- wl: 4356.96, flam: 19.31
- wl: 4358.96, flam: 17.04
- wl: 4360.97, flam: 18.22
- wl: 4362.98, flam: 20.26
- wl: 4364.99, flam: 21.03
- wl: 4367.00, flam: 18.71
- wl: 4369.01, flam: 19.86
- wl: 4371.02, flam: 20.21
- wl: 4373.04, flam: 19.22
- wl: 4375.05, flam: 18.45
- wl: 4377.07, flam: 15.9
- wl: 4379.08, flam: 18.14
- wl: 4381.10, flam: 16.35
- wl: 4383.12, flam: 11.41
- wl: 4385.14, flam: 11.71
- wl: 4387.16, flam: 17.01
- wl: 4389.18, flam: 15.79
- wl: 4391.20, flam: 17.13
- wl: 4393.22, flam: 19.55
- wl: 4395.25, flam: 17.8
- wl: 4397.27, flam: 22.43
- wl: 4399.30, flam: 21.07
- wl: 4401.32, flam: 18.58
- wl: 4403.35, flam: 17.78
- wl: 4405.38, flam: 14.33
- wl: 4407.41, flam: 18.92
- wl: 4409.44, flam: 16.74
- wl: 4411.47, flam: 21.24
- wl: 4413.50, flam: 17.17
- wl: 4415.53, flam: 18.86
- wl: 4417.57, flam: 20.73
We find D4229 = 1.73 Angstrom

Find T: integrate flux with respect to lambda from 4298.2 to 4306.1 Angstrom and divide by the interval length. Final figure 11.6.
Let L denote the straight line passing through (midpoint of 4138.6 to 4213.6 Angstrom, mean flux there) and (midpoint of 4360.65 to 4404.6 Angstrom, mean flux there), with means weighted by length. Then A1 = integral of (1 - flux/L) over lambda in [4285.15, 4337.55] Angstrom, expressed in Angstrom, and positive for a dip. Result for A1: 6.4 Angstrom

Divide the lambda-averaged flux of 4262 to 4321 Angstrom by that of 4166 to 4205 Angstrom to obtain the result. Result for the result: 0.90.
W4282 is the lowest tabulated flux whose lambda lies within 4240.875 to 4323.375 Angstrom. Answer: 8.817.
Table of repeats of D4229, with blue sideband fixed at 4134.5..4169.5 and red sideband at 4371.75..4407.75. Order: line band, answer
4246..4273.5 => 3.04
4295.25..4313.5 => 6.21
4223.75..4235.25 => 1.43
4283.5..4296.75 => 1.86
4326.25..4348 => -1.54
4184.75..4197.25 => 0.64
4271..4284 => 1.90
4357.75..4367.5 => -0.96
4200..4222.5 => 0.42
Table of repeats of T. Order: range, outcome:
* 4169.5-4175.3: 17.2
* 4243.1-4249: 16.1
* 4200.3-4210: 16.8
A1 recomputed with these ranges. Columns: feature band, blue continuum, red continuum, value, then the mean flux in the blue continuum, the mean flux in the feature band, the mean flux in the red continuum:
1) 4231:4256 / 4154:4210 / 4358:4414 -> 1.5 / 17.1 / 16.4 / 17.9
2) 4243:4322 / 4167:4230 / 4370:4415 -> 9.0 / 16.7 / 15.2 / 17.6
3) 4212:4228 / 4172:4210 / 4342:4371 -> 1.0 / 16.8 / 16.1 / 19.1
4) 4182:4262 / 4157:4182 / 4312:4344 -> 6.0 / 17.7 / 16.4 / 18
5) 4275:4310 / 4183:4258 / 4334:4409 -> 6.7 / 16.5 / 13.9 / 18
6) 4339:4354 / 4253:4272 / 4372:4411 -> -0.7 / 16.4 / 17.8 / 17.3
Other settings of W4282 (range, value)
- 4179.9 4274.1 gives 9.684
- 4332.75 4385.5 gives 11.41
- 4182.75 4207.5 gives 13.12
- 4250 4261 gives 13.3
